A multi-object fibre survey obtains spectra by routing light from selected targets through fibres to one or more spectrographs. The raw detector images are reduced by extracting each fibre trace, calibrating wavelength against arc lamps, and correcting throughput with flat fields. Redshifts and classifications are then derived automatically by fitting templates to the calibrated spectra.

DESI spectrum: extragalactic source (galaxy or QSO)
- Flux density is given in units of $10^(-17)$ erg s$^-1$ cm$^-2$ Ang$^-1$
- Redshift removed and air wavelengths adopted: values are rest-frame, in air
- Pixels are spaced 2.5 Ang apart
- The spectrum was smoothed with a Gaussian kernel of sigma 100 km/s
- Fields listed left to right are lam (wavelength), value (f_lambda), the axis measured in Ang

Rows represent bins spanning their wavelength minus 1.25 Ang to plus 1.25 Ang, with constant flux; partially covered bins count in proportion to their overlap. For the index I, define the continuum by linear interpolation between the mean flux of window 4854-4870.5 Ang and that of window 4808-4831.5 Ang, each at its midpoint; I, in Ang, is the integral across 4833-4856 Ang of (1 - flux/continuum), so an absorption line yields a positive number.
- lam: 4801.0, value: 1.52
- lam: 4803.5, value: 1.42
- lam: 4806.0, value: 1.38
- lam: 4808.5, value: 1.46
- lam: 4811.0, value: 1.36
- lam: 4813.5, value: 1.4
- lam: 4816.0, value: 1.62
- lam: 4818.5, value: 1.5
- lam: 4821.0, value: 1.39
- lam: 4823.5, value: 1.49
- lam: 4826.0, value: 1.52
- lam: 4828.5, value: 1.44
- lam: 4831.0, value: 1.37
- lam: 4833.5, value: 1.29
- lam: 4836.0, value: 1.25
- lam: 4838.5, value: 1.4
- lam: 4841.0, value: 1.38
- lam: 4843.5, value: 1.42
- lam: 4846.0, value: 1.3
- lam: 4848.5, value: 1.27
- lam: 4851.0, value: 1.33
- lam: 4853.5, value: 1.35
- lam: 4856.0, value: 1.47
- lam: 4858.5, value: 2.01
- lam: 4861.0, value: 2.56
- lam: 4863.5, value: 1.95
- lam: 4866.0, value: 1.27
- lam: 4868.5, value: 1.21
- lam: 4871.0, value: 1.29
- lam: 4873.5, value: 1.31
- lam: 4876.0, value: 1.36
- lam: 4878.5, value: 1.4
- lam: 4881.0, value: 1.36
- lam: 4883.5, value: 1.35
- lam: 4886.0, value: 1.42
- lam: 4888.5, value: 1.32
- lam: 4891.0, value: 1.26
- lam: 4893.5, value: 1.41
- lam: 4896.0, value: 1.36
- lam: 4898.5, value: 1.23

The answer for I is 3.7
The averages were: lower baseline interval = 1.46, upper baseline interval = 1.71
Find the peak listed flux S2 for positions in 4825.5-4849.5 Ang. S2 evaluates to 1.52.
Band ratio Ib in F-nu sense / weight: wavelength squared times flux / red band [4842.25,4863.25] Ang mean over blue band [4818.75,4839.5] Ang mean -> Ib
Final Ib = 1.16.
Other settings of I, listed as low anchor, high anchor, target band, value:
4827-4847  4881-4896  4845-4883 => -3.88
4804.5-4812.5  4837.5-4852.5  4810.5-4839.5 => -0.91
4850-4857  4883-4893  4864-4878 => 0.33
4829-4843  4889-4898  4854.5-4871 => -4.48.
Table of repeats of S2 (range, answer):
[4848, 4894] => 2.56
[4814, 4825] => 1.62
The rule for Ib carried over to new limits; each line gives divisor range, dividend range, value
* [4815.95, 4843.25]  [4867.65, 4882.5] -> 0.96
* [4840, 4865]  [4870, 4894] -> 0.85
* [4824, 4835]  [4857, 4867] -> 1.41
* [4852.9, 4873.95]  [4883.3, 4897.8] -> 0.84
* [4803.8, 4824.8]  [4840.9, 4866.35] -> 1.12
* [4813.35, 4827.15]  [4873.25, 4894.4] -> 0.93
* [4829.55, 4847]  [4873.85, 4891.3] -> 1.03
